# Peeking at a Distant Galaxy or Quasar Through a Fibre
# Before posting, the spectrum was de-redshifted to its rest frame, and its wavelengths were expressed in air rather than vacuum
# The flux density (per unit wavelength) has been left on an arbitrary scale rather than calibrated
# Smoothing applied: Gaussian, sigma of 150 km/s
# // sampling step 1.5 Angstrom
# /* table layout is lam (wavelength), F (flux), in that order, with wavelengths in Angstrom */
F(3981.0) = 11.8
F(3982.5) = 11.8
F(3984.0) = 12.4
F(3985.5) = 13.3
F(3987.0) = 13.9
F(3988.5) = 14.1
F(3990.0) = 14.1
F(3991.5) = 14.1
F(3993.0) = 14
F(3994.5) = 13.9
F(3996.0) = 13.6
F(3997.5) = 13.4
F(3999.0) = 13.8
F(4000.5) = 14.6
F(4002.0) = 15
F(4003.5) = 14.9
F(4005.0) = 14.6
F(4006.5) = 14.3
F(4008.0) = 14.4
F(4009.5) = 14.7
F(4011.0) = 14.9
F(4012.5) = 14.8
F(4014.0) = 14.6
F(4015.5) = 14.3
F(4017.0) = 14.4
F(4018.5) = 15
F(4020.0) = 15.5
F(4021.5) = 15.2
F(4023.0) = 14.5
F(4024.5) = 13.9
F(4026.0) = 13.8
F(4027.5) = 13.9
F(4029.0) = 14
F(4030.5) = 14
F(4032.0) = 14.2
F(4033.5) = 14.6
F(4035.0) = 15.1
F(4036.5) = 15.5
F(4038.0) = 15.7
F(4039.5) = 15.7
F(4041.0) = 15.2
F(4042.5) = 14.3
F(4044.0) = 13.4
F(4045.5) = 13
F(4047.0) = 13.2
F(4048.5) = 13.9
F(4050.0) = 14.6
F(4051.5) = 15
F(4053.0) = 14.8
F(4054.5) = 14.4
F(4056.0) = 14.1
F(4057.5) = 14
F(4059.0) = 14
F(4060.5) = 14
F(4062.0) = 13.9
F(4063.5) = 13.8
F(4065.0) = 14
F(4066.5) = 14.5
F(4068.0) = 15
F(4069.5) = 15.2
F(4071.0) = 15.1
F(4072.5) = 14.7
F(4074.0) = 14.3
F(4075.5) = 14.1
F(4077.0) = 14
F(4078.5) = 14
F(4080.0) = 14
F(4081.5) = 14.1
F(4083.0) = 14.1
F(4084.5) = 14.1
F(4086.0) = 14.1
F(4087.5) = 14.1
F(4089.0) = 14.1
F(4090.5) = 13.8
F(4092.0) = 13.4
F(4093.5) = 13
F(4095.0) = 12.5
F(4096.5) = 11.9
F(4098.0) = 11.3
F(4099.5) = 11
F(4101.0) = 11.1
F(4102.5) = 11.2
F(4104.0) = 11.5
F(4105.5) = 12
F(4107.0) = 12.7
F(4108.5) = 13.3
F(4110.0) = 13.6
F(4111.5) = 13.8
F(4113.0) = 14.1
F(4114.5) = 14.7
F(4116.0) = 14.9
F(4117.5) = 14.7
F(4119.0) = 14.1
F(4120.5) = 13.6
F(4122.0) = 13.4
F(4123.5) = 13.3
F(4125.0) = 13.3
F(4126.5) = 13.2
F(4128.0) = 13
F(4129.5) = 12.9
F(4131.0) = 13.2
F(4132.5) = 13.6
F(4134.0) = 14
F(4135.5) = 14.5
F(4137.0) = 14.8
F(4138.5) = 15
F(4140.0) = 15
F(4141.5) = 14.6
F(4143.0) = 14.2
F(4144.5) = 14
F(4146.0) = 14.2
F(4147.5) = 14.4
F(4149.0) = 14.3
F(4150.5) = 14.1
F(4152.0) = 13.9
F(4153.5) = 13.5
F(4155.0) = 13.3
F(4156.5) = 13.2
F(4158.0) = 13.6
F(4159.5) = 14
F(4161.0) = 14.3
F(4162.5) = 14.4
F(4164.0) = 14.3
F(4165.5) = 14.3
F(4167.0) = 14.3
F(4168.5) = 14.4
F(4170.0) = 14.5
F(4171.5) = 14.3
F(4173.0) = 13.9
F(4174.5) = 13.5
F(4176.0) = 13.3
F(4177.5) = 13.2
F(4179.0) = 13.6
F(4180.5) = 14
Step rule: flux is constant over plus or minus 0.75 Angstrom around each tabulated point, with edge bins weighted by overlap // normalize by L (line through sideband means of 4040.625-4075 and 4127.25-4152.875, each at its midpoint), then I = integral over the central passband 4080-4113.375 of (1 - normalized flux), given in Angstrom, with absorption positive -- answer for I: 2.9 Angstrom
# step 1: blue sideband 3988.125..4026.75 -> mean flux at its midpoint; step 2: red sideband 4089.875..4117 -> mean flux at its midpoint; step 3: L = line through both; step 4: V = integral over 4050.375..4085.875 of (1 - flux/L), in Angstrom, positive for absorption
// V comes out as -2.5 Angstrom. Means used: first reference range 14.4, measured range 14.3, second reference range 12.8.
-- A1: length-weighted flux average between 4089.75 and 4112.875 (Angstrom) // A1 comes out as 12.5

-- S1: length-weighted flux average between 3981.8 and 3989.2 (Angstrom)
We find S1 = 13.1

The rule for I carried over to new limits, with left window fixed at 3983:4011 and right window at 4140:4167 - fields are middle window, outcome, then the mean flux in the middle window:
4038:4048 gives -0.1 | 14.2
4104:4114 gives 0.6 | 13.2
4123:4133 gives 0.6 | 13.2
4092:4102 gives 1.5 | 11.9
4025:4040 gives -0.6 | 14.6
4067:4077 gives -0.4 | 14.7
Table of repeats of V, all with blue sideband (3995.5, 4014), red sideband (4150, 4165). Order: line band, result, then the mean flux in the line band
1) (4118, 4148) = 0.1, 13.9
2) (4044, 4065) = 0.3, 14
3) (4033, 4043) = -0.6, 15.2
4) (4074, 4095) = 0.4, 13.9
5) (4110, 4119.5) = -0.2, 14.3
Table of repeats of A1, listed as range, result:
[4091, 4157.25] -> 13.4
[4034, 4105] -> 13.9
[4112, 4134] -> 13.7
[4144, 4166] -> 14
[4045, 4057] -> 14.1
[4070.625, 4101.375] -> 13.5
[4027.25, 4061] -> 14.4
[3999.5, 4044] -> 14.6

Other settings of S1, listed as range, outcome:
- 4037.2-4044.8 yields 14.9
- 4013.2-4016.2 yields 14.5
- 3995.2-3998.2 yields 13.5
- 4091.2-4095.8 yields 13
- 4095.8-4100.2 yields 11.4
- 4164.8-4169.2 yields 14.3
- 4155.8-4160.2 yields 13.6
